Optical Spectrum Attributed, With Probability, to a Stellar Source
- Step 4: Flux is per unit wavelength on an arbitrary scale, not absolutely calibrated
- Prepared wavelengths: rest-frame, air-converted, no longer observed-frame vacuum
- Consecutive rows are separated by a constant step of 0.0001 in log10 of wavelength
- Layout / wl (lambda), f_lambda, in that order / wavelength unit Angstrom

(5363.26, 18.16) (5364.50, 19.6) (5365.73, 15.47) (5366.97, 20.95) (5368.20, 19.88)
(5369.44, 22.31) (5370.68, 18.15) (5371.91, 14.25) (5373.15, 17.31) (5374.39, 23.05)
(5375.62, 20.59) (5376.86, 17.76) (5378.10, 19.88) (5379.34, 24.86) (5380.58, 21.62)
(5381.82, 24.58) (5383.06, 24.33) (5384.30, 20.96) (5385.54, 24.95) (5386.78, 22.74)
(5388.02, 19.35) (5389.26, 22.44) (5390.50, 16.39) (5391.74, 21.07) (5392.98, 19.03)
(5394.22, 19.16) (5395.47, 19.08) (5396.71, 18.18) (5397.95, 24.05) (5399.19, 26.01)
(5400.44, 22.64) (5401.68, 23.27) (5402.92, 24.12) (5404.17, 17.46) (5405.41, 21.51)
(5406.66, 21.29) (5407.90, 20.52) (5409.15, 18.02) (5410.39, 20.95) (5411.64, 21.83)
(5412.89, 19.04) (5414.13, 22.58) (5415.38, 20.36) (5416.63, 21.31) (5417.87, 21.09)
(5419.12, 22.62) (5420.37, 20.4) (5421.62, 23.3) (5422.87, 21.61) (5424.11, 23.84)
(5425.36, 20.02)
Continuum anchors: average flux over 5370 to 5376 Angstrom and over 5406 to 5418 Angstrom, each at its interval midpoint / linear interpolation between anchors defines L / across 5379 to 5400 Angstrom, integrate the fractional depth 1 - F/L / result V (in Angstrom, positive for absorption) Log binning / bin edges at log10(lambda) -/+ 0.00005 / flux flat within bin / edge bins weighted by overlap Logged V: -2.33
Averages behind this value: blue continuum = 18.6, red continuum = 20.7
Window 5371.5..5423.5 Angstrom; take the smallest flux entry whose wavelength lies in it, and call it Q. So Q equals 14.25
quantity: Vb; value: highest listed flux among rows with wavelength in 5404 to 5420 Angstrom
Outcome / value 22.62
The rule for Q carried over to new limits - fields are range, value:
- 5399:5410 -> 17.46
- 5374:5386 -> 17.76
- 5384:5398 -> 16.39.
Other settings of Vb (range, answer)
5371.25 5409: 26.01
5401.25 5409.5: 24.12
